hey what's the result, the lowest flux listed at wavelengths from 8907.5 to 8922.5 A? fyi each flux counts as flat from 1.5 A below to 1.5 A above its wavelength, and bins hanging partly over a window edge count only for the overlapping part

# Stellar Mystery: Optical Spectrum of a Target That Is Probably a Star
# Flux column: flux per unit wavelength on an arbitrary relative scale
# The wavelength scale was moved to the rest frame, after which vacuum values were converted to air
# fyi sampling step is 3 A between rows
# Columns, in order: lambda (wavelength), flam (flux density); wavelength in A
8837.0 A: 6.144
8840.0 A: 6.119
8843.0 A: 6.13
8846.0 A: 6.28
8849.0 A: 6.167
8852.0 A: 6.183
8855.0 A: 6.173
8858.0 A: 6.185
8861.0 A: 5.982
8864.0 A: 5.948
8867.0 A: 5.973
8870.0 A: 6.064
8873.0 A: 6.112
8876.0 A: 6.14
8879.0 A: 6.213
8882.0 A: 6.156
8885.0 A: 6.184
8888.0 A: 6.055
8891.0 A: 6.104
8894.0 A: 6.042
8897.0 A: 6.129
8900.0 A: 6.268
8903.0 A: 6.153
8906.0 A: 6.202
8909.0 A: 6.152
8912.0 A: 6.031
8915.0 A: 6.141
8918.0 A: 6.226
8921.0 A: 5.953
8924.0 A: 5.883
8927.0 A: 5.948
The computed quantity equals 5.953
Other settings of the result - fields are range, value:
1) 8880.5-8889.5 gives 6.055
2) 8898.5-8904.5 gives 6.153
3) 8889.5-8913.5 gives 6.031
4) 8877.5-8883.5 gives 6.156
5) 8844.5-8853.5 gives 6.167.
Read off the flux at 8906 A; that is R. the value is 6.202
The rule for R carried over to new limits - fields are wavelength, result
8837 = 6.144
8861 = 5.982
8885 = 6.184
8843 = 6.13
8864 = 5.948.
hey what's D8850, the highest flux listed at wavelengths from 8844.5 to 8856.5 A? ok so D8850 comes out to 6.28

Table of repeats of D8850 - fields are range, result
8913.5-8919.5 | 6.226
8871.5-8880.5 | 6.213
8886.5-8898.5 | 6.129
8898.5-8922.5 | 6.268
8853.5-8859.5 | 6.185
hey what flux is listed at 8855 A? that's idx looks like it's 6.173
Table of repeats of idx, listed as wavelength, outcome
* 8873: 6.112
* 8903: 6.153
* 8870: 6.064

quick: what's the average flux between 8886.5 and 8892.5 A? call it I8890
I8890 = 6.08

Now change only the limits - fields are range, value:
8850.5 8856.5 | 6.18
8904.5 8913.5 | 6.13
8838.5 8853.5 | 6.18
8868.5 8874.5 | 6.09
